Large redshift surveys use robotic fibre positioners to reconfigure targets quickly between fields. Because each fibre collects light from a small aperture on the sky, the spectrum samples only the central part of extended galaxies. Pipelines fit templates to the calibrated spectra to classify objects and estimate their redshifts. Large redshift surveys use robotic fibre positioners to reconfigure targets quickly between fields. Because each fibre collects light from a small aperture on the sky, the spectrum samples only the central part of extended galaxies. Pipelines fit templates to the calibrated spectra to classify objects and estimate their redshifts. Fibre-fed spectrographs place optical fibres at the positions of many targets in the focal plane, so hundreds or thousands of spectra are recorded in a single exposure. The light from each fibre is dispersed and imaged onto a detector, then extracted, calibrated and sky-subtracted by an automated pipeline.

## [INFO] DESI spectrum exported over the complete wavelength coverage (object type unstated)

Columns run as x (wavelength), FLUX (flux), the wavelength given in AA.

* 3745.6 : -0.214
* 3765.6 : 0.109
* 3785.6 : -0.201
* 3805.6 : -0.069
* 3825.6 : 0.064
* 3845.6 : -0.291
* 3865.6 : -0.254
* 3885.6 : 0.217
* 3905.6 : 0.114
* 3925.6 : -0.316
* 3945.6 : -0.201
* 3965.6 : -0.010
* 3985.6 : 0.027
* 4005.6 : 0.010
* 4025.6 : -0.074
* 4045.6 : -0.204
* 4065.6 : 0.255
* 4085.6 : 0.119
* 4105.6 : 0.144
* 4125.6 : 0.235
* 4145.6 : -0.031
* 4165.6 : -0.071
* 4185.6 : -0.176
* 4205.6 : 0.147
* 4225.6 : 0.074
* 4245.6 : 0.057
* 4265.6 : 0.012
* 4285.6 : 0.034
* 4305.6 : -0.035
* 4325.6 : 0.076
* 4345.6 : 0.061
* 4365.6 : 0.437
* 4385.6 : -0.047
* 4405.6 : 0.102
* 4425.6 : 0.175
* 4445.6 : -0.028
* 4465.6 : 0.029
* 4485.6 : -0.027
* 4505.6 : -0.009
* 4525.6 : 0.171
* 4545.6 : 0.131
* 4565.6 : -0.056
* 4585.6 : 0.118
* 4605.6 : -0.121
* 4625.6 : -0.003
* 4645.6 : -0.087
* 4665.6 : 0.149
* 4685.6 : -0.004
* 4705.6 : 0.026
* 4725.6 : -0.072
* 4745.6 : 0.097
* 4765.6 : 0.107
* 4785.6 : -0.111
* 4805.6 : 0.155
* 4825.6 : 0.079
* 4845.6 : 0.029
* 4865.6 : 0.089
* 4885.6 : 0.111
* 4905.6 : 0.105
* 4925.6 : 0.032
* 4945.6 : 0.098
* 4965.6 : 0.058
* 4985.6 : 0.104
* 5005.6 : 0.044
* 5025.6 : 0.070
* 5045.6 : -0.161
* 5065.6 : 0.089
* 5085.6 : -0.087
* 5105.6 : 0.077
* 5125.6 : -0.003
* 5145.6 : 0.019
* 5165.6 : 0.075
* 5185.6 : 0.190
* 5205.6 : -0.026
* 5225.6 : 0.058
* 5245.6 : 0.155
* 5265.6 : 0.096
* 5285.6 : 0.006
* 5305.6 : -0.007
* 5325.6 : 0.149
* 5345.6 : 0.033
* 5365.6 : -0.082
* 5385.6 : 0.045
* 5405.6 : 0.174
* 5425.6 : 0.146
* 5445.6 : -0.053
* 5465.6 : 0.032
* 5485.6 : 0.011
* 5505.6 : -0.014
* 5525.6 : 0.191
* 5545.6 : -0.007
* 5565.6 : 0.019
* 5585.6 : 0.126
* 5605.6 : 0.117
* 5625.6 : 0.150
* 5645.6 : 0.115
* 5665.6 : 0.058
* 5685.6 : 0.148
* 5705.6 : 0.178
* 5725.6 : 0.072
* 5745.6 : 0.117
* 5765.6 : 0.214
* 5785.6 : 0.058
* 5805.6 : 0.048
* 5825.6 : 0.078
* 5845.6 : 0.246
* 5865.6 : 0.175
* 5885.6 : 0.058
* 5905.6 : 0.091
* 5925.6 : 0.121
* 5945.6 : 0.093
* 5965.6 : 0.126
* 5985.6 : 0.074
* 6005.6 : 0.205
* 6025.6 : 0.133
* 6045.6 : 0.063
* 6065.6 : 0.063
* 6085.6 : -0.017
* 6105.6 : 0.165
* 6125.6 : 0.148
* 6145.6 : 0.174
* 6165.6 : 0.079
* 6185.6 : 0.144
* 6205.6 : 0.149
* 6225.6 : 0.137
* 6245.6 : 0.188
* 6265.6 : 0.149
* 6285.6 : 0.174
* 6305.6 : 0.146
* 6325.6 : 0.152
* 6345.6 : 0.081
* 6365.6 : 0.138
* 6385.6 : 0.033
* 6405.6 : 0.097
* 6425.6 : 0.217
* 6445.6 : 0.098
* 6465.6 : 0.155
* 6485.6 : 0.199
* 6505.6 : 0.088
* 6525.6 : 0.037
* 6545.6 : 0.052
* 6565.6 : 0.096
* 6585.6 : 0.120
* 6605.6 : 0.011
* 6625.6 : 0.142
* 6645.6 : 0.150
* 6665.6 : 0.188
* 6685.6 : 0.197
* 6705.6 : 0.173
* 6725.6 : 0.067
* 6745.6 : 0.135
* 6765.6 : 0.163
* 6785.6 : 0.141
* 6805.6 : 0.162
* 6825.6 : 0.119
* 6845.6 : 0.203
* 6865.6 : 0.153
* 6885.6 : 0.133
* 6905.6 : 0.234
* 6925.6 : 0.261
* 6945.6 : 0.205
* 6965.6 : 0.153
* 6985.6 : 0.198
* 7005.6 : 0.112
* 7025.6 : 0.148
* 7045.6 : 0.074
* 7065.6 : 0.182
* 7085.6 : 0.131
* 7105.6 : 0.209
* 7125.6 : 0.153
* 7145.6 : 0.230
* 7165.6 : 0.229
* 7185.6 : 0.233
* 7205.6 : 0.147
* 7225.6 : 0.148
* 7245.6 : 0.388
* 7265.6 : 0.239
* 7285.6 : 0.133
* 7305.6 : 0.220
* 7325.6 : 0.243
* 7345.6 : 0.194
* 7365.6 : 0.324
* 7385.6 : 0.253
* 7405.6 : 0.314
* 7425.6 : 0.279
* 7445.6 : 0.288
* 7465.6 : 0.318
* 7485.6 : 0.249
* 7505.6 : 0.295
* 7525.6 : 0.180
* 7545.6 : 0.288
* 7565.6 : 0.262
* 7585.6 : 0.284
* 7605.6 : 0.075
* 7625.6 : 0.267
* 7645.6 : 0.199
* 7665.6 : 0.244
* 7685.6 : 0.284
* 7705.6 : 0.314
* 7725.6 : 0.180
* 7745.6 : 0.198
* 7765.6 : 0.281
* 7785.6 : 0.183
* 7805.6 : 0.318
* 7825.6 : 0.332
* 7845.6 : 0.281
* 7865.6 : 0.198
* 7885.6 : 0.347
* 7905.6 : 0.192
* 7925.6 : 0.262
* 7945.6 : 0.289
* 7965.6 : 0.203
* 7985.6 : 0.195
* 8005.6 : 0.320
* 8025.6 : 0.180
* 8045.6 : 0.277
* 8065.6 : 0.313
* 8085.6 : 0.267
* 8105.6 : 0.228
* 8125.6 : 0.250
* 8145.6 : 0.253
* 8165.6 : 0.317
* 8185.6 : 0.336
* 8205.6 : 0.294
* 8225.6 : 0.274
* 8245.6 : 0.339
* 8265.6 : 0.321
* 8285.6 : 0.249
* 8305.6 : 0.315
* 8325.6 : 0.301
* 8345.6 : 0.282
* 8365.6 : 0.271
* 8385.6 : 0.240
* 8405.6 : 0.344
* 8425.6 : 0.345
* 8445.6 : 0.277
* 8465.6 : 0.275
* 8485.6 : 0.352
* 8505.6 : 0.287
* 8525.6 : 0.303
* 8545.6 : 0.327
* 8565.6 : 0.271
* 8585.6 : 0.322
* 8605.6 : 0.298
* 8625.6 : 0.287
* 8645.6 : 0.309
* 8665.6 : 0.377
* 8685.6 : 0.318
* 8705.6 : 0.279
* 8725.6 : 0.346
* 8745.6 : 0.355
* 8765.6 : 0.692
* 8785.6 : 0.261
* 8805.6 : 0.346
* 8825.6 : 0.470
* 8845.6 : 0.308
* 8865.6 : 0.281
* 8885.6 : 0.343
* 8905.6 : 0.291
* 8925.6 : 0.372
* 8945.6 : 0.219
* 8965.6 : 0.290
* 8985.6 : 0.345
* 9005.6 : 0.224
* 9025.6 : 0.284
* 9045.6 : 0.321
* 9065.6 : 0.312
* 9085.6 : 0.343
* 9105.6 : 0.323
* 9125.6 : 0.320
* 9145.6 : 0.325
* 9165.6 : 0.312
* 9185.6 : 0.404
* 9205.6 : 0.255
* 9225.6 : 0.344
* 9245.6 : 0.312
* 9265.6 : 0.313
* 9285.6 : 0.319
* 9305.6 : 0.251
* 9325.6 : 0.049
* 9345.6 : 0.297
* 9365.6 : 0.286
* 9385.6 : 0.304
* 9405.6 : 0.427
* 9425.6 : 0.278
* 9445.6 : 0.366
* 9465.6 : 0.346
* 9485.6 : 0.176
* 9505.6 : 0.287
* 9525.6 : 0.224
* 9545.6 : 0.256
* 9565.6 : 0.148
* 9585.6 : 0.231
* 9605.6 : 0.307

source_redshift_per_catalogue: 0.834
